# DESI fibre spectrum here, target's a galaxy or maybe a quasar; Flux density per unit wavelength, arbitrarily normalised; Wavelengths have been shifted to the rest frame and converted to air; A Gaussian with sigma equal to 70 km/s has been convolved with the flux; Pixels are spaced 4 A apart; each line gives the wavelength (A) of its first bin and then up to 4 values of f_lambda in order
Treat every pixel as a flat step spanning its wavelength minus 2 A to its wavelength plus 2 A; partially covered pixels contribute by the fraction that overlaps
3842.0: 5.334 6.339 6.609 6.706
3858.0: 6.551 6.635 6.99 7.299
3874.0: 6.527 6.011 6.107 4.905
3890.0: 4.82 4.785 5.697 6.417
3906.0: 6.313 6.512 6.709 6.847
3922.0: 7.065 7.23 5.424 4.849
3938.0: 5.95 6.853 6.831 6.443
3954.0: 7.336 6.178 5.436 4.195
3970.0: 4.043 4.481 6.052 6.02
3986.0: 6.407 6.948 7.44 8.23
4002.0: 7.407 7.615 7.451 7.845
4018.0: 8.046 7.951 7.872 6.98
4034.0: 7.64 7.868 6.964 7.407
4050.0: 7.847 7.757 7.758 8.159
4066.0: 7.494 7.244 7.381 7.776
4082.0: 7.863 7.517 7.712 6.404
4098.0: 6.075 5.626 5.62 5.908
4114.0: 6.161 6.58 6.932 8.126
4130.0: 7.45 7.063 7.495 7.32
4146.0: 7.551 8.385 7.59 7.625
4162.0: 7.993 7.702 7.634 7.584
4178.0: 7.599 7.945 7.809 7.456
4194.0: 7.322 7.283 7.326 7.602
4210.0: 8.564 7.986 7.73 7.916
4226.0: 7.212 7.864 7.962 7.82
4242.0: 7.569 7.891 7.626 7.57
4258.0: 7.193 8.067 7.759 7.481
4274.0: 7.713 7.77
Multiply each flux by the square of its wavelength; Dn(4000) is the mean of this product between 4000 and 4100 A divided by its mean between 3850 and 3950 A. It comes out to 1.29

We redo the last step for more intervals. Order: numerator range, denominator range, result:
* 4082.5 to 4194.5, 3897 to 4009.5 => 1.25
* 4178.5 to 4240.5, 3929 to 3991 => 1.50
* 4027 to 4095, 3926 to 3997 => 1.32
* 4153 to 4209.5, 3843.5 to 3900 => 1.45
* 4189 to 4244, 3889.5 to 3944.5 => 1.45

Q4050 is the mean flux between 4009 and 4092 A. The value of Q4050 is 7.65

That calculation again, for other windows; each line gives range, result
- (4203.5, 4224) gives 7.94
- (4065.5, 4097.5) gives 7.36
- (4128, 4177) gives 7.62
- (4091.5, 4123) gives 6.16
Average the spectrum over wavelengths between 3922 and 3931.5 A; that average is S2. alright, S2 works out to 6.53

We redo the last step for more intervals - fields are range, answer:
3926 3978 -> 5.74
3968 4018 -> 6.72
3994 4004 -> 7.74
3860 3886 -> 6.46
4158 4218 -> 7.7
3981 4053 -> 7.47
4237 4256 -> 7.69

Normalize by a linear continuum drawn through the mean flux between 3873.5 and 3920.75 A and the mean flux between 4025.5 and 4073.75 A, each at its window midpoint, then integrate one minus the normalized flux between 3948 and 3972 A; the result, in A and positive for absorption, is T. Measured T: 3.7 A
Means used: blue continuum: 5.97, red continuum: 7.57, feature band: 5.61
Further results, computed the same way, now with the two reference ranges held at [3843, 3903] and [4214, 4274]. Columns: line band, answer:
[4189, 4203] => 0.30 A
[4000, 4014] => -1.75 A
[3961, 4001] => 3.82 A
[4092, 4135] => 3.78 A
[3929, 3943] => 1.51 A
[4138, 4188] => -2.44 A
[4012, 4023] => -1.95 A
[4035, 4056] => -2.16 A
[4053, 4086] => -3.31 A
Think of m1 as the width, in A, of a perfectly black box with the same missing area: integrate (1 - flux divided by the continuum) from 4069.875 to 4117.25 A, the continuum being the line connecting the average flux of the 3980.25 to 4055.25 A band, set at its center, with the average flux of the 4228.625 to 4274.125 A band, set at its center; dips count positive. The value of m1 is 5.0 A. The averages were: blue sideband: 7.46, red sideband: 7.71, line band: 6.75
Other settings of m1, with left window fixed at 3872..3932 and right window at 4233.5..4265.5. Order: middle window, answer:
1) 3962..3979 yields 4.5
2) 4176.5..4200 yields -0.5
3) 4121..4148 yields -1.0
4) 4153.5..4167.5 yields -0.9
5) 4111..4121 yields 1.0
